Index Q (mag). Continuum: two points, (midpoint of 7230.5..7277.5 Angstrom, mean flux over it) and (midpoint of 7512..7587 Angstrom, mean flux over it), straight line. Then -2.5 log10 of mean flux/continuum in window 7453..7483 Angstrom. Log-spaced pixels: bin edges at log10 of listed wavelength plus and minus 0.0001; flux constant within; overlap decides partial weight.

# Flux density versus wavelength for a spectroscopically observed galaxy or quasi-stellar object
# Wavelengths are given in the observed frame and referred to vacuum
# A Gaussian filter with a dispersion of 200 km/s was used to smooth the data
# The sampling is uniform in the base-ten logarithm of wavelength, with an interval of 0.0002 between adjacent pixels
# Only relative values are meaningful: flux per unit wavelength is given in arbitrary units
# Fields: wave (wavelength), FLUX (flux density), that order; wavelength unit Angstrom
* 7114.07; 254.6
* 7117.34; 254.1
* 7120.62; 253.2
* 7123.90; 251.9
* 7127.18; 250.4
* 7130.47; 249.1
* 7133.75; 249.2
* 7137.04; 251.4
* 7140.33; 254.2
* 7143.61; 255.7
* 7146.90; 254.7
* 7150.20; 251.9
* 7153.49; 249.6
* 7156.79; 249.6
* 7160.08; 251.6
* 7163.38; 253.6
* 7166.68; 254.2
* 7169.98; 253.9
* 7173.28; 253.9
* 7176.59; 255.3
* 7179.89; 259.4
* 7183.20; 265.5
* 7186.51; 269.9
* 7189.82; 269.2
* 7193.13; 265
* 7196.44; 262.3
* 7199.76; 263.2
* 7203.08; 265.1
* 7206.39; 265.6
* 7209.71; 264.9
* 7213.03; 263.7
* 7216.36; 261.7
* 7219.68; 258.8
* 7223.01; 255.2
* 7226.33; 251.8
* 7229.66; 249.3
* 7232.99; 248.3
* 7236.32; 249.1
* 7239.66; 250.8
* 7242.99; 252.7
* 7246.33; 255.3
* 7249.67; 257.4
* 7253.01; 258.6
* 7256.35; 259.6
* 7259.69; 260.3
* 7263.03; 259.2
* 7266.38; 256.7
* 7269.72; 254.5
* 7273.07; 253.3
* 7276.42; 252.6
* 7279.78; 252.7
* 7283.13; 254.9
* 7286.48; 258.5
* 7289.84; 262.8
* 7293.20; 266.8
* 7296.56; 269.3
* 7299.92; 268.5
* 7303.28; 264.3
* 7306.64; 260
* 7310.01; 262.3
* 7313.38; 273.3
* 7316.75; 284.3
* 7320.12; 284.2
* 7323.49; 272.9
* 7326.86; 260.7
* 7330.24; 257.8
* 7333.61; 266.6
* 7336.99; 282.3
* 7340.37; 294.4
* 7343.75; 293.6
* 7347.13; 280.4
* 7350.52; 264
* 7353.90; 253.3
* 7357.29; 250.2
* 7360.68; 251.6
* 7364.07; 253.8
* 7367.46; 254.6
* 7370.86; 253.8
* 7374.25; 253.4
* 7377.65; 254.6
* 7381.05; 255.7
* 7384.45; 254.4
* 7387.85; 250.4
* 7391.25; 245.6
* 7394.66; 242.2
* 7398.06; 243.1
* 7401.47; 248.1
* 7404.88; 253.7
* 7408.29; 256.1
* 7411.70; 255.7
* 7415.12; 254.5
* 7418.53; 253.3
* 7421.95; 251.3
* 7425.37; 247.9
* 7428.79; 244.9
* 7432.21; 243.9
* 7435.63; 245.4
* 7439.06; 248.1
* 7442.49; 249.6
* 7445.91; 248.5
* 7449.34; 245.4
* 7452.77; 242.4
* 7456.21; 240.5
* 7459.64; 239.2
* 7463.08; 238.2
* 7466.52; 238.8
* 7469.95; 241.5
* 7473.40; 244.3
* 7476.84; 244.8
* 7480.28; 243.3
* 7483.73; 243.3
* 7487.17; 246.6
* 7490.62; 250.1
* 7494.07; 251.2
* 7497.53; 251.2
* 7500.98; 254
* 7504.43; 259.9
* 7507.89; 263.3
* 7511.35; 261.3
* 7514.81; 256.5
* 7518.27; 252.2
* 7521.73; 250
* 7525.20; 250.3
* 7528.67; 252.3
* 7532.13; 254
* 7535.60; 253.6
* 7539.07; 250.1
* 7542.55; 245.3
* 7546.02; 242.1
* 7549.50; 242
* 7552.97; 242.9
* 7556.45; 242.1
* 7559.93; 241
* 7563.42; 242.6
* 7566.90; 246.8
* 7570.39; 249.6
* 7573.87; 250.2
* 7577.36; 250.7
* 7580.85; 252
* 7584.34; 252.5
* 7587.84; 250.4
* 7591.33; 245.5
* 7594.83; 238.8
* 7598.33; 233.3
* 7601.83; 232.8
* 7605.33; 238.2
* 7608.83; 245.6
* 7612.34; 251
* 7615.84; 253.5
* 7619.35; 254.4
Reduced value 0.04 mag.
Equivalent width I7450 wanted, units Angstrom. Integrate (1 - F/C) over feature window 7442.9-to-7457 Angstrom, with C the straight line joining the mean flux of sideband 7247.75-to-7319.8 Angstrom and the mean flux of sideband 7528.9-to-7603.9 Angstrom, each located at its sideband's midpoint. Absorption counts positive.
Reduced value 0.42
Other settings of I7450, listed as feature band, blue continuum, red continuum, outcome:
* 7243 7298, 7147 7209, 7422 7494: -0.9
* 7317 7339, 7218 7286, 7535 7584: -1.7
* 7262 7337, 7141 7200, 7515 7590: -2.8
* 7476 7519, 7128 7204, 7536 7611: -0.9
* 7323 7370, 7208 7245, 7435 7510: -2.9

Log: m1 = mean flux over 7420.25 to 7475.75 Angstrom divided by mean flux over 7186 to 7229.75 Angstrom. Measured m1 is 0.9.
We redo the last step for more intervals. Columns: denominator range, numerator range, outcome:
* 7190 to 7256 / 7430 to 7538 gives 0.96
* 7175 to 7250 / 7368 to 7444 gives 0.97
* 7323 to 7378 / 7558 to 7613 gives 0.93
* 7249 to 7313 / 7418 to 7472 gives 0.94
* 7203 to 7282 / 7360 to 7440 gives 0.98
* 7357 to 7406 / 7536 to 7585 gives 0.98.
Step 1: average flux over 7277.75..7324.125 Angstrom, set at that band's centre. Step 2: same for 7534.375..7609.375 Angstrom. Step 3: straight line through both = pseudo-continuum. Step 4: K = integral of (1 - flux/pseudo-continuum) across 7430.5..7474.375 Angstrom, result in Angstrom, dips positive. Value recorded 1.9 Angstrom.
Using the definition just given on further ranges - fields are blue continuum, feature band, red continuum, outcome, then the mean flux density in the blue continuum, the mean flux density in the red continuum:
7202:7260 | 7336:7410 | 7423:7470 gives -2.9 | 257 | 244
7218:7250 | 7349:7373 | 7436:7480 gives -0.7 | 253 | 243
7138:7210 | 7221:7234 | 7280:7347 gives 0.6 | 258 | 270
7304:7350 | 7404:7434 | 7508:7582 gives 1.4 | 274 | 249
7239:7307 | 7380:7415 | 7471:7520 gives 0.6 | 259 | 251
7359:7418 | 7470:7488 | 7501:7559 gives 0.5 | 252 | 251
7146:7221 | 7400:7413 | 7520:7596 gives -0.1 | 259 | 248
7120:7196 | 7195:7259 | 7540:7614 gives -1.0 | 255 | 245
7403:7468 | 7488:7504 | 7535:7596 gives -0.3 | 247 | 246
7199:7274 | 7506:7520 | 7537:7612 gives -0.6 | 257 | 245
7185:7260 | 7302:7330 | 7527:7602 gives -1.6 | 259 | 246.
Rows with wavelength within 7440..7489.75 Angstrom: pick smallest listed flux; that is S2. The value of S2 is 238.2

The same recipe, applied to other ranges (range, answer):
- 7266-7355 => 252.6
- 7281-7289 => 254.9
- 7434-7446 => 245.4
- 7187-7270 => 248.3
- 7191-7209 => 262.3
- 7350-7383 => 250.2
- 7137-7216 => 249.6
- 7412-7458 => 240.5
